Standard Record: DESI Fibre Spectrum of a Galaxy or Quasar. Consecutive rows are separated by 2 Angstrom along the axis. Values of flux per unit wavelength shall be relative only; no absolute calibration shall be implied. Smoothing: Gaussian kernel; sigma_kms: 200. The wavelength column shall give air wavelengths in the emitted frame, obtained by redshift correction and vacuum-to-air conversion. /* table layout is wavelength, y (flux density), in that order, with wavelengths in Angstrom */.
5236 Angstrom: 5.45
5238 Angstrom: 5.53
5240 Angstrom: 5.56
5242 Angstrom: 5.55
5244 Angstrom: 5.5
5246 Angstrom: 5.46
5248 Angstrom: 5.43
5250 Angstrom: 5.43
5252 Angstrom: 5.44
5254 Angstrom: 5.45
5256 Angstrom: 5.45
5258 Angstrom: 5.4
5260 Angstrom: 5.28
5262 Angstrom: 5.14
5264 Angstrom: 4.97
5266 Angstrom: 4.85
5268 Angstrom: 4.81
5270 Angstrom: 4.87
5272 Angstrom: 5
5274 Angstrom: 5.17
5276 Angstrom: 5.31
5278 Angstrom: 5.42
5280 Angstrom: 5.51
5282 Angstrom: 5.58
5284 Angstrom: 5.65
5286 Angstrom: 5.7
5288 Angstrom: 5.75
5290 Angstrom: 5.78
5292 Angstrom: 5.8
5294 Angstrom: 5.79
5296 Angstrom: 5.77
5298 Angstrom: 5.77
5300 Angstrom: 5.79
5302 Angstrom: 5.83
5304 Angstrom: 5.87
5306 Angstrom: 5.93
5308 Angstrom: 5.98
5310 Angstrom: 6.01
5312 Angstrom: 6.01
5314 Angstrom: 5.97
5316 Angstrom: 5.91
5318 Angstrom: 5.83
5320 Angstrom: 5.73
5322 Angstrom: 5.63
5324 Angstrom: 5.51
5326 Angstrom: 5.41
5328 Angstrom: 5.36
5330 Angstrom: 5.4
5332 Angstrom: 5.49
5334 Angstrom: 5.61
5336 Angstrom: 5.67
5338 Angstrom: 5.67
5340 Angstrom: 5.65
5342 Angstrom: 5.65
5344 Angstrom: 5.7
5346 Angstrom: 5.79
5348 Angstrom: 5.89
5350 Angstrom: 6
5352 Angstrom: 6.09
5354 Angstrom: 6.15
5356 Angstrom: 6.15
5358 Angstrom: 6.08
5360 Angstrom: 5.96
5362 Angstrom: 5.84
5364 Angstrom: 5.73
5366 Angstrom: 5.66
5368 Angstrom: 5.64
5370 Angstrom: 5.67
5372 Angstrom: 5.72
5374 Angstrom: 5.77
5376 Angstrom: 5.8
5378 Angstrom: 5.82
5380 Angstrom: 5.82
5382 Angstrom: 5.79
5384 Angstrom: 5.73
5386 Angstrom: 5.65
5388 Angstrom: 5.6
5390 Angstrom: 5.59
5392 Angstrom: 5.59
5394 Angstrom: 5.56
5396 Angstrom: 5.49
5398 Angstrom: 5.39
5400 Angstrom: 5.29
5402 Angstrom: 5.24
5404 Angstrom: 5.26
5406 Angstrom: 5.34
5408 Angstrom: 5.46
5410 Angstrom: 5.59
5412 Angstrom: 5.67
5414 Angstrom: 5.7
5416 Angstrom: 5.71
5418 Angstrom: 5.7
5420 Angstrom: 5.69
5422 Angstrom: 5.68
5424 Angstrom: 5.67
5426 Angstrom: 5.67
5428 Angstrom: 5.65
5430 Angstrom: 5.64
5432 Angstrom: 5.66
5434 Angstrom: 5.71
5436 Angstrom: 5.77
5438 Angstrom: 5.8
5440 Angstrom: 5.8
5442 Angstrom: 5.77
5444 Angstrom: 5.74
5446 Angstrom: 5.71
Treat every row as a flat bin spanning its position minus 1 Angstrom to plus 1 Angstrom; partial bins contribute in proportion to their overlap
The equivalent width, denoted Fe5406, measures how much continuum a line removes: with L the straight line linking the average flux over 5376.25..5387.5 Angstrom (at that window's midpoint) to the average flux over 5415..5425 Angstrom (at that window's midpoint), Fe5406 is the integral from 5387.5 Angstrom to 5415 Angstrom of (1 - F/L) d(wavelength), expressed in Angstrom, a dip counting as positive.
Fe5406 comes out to 1.2 Angstrom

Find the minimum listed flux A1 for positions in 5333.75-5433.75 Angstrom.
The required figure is 5.24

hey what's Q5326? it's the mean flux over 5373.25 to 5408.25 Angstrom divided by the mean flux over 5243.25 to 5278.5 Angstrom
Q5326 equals 1.1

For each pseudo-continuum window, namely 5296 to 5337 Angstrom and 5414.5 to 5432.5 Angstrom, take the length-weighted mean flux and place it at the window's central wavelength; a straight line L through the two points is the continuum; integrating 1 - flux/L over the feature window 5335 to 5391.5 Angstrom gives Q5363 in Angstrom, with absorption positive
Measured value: -0.8 Angstrom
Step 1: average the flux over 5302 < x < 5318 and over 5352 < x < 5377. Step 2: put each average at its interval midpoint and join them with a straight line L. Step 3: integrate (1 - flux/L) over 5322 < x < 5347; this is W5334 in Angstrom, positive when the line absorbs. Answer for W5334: 1.37 Angstrom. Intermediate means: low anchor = 5.94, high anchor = 5.86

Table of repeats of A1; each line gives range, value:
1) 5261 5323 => 4.81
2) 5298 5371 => 5.36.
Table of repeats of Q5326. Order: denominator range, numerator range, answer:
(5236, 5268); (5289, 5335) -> 1.07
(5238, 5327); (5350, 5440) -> 1.03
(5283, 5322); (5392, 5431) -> 0.95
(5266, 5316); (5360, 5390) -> 1.02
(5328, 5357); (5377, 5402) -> 0.97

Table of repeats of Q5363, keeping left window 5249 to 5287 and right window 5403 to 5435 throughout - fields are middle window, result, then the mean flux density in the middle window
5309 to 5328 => -1.28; 5.76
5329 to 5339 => -0.26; 5.57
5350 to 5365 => -1.43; 6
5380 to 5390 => -0.28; 5.69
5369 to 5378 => -0.38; 5.75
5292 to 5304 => -1.00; 5.8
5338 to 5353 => -0.99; 5.81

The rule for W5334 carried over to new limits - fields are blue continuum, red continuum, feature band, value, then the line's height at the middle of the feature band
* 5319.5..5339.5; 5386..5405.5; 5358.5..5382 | -1.2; 5.49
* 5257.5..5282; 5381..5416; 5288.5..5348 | -5.0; 5.3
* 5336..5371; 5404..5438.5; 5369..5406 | 0.9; 5.74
